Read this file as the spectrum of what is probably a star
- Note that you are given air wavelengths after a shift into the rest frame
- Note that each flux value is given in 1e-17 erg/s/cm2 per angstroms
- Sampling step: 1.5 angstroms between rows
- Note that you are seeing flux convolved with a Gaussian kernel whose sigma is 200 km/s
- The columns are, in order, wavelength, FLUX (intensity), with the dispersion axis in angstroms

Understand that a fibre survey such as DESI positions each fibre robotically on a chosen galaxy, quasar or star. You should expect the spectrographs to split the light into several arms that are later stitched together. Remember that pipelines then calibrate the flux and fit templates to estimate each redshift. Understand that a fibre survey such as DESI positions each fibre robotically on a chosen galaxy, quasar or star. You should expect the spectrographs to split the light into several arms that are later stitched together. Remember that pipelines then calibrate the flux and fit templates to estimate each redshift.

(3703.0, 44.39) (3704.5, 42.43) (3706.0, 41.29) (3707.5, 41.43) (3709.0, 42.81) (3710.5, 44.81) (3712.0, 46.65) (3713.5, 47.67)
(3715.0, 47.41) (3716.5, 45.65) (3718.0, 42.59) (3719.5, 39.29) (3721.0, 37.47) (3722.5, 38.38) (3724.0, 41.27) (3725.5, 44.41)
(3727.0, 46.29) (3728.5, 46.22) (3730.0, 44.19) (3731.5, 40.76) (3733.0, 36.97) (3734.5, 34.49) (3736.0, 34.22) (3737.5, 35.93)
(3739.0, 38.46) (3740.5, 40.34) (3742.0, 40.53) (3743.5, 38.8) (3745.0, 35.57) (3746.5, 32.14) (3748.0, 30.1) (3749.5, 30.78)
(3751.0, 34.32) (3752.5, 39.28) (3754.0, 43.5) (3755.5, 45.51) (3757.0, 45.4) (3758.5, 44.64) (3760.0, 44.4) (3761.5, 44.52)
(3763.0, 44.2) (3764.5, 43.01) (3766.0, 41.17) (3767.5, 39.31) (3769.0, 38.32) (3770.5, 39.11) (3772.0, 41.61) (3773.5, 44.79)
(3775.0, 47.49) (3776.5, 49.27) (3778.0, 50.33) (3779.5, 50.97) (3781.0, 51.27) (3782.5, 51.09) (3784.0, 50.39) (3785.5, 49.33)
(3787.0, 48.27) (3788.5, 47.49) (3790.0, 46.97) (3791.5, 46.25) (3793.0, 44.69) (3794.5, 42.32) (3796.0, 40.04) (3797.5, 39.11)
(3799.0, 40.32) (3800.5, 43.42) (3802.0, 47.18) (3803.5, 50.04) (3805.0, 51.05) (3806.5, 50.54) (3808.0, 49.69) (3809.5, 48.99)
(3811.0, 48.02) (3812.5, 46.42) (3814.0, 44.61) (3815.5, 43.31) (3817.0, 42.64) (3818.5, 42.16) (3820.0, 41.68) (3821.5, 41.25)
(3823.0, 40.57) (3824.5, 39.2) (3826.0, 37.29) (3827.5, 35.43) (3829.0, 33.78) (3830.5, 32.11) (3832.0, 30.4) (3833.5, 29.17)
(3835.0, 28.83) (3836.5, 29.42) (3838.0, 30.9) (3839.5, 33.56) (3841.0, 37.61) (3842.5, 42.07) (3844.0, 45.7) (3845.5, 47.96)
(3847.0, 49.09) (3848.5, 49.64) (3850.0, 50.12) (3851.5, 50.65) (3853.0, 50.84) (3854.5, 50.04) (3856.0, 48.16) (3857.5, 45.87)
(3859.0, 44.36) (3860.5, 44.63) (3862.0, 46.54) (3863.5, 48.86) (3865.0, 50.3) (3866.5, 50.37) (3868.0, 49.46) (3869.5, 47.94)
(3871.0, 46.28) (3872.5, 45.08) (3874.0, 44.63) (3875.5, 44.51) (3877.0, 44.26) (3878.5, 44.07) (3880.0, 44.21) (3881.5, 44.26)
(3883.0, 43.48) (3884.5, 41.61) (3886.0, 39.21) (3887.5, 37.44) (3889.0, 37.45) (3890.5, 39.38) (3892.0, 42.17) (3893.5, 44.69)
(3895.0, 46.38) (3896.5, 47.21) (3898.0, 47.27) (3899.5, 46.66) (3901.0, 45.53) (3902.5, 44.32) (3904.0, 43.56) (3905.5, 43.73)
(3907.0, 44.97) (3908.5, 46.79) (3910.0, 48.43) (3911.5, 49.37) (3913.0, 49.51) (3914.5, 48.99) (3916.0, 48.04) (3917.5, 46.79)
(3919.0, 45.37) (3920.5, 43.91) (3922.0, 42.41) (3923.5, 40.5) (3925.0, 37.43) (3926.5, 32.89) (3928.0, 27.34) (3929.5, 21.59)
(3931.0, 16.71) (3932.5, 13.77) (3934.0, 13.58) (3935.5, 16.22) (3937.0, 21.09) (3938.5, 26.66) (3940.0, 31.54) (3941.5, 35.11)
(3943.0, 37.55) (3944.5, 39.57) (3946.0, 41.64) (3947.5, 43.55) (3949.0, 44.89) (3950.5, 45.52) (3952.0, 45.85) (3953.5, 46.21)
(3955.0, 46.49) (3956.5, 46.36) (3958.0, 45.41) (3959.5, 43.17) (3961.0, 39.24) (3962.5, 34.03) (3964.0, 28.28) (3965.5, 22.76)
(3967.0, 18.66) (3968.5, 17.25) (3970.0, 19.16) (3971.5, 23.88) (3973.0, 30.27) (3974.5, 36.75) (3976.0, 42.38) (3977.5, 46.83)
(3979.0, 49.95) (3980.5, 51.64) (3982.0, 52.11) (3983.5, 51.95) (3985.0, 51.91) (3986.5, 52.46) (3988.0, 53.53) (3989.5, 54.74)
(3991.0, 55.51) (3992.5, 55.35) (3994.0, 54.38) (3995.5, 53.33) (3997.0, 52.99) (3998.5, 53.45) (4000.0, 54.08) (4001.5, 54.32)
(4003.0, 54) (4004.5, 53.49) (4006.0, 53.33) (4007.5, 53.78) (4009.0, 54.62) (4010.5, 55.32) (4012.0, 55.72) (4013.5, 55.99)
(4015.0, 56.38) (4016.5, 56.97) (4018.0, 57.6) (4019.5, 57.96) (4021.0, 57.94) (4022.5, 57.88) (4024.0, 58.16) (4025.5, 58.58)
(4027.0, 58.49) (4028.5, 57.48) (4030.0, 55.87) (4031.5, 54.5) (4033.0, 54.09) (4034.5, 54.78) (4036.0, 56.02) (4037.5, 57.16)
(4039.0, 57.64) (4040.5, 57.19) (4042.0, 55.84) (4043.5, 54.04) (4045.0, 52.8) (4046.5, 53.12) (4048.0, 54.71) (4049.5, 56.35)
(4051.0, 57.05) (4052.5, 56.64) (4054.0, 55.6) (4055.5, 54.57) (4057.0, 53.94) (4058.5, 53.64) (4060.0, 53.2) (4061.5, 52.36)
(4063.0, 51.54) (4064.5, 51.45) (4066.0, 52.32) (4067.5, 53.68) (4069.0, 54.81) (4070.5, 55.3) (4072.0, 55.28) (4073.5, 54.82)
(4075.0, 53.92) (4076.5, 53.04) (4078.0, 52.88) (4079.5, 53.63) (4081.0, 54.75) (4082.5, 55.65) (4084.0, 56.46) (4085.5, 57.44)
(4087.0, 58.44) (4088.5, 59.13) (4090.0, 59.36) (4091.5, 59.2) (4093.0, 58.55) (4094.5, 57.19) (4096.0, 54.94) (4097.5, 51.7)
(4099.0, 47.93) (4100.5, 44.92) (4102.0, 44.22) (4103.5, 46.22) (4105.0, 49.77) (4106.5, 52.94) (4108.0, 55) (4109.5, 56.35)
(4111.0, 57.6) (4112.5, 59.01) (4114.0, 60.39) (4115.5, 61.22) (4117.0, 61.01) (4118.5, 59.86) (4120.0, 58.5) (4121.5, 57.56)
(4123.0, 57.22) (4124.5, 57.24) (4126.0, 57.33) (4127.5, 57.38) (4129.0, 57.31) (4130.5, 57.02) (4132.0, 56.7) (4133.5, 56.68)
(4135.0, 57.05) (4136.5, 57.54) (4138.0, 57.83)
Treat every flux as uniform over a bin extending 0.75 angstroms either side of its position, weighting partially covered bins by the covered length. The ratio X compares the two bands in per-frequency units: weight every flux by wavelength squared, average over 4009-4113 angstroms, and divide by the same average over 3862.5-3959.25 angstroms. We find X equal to 1.4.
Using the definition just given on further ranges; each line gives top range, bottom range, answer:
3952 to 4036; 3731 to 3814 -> 1.26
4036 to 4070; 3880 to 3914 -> 1.33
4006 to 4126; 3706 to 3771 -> 1.61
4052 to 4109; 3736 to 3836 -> 1.48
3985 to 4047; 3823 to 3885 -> 1.41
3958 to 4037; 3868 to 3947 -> 1.29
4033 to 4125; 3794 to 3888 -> 1.44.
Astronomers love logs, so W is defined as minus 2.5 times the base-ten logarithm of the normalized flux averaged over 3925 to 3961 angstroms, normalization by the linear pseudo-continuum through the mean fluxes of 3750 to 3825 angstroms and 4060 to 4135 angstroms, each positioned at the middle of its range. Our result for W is 0.41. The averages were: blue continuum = 44.8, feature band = 34.2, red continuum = 55.2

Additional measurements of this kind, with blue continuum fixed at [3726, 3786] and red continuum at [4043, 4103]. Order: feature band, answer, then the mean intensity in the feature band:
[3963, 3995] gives 0.219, 41.5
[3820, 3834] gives 0.237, 35.9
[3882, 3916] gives 0.070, 44.5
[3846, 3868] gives -0.062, 48.6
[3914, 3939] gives 0.456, 31.8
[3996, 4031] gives -0.078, 55.8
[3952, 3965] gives 0.209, 41.1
